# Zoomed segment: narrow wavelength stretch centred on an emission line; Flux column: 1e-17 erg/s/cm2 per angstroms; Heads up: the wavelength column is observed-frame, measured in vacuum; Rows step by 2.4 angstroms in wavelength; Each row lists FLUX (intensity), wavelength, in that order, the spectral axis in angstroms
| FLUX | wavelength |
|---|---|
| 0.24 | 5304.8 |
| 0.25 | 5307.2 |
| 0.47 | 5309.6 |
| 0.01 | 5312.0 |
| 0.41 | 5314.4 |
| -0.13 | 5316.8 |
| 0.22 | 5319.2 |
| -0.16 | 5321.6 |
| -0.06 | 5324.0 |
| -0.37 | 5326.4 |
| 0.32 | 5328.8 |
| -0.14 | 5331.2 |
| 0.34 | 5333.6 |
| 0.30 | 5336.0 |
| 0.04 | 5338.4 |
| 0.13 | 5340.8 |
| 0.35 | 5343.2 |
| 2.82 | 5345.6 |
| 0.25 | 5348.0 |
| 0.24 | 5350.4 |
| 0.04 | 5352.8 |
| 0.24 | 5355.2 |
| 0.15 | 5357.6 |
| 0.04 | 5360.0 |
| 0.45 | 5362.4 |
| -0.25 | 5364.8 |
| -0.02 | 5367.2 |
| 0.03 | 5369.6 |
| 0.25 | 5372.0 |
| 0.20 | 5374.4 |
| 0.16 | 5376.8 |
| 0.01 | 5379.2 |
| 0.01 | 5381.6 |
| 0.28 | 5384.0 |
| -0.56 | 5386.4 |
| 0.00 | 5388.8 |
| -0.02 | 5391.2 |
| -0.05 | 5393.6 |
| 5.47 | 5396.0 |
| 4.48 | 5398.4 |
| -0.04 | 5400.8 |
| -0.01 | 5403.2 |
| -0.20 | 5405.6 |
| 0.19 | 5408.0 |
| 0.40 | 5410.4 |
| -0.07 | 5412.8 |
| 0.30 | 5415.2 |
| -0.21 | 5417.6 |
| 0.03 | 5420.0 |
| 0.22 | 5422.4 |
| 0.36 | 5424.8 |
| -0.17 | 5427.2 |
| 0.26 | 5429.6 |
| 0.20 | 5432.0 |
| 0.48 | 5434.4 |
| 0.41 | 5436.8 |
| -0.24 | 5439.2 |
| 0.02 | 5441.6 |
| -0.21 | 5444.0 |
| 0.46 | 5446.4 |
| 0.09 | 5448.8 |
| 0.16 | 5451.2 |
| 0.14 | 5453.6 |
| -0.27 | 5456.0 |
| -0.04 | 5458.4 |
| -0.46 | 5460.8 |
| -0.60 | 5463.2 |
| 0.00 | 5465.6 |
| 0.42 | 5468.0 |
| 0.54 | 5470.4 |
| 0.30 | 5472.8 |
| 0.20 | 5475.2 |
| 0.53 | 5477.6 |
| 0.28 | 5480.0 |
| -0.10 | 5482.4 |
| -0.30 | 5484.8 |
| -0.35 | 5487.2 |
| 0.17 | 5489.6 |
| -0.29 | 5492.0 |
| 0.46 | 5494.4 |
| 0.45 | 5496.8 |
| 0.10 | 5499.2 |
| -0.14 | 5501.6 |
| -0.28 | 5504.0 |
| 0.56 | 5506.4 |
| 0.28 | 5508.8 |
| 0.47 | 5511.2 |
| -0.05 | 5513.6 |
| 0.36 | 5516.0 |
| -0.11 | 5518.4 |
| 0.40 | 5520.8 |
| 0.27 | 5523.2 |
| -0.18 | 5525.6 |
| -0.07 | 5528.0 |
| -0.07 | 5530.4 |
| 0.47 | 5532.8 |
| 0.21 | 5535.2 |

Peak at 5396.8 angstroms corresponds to [O III]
